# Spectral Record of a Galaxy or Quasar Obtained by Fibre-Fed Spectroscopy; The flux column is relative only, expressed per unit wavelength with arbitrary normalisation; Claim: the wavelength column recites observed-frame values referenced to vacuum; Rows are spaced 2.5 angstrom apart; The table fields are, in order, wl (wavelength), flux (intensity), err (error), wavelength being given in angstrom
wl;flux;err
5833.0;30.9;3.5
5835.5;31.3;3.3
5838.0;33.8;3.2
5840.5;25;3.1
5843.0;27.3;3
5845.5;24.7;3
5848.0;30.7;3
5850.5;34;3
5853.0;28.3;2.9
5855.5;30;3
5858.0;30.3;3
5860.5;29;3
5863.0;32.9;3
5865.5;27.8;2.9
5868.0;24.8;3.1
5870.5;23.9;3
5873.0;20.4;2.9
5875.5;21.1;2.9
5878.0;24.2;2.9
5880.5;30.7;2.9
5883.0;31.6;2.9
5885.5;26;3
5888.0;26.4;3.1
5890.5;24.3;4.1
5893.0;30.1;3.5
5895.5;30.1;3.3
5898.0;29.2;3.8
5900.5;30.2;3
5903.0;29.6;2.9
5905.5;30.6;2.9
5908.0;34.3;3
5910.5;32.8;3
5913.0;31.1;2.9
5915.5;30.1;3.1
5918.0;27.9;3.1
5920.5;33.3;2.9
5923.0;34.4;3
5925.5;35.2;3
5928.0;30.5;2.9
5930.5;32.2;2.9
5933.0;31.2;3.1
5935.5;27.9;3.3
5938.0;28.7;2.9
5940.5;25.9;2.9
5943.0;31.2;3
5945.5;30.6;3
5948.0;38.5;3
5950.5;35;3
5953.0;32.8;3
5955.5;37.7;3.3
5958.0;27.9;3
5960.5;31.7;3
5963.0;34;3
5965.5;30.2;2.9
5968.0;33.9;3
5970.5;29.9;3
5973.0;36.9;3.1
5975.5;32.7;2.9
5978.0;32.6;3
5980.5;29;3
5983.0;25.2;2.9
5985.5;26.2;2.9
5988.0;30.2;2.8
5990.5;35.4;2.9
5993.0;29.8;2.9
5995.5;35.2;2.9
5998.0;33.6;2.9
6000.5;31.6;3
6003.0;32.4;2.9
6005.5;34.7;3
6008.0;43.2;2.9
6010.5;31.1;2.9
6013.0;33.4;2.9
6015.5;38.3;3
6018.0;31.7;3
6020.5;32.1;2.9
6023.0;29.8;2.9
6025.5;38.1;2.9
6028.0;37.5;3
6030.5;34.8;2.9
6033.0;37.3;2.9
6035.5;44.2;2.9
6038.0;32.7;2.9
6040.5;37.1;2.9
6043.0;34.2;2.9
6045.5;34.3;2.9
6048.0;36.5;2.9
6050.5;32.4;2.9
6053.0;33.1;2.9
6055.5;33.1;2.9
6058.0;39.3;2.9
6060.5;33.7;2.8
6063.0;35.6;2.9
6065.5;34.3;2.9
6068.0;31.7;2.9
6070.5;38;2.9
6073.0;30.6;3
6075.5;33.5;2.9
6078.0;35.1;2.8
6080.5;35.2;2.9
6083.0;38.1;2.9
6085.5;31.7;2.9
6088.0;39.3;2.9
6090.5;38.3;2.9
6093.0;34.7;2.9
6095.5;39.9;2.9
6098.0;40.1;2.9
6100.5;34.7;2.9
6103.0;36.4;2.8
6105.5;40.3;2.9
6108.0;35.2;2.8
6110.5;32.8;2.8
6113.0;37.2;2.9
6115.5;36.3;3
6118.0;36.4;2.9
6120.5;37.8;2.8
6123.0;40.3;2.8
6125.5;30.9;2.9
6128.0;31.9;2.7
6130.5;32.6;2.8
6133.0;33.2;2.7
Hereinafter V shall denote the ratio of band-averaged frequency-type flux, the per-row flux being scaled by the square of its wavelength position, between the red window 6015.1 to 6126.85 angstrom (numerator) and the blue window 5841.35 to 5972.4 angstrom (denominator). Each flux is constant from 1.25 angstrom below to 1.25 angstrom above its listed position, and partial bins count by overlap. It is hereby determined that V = 1.3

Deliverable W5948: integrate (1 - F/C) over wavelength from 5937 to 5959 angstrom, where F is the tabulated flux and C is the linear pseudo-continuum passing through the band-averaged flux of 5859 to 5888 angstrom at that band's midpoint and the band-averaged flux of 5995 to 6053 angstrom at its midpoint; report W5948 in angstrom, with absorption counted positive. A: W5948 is -1.0 angstrom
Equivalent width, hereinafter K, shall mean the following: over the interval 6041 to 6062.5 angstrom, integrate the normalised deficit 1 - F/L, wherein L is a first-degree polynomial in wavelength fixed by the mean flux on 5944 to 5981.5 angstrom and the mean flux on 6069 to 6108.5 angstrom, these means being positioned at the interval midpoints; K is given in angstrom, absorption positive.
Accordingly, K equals 0.4 angstrom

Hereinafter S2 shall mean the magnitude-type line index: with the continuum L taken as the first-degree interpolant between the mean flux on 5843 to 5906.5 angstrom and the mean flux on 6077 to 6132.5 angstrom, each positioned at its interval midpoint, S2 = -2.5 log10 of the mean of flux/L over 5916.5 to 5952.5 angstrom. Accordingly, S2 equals -0.05 mag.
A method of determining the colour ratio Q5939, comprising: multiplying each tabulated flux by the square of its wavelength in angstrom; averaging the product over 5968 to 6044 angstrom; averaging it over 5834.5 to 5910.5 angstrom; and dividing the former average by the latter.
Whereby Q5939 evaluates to 1.2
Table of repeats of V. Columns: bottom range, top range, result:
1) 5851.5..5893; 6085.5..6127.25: 1.46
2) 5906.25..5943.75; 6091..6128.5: 1.25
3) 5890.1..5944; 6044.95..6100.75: 1.22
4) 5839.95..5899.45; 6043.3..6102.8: 1.37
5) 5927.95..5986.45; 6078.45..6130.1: 1.21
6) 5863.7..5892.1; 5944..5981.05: 1.32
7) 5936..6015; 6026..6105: 1.14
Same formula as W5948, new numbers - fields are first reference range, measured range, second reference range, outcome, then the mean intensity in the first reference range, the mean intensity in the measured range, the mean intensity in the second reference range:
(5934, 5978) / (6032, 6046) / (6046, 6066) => -1.00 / 32.1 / 36.7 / 34.8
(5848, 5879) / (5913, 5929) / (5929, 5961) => -0.78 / 27.4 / 31.9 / 31.6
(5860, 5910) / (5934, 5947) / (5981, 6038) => 0.62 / 27.9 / 29.1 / 33.8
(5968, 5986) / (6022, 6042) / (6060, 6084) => -2.13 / 30.8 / 36.5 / 34.6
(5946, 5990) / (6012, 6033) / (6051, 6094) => -0.66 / 32.1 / 34.6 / 35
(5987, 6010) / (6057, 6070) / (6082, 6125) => 0.28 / 34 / 35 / 36.9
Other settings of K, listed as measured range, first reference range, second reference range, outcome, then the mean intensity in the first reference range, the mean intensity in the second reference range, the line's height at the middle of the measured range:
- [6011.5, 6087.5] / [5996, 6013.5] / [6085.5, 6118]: 1.20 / 34.4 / 36.9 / 35.5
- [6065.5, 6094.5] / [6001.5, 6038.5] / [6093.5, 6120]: 1.06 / 35.4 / 36.9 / 36.4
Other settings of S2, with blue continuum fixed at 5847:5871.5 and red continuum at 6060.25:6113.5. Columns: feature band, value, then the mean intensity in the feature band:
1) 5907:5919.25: -0.01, 31.2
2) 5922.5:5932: -0.06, 32.9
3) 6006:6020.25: -0.05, 35.3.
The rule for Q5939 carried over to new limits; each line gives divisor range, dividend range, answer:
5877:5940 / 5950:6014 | 1.11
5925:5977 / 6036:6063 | 1.13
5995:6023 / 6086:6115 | 1.12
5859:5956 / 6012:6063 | 1.23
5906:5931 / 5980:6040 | 1.08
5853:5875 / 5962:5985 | 1.20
